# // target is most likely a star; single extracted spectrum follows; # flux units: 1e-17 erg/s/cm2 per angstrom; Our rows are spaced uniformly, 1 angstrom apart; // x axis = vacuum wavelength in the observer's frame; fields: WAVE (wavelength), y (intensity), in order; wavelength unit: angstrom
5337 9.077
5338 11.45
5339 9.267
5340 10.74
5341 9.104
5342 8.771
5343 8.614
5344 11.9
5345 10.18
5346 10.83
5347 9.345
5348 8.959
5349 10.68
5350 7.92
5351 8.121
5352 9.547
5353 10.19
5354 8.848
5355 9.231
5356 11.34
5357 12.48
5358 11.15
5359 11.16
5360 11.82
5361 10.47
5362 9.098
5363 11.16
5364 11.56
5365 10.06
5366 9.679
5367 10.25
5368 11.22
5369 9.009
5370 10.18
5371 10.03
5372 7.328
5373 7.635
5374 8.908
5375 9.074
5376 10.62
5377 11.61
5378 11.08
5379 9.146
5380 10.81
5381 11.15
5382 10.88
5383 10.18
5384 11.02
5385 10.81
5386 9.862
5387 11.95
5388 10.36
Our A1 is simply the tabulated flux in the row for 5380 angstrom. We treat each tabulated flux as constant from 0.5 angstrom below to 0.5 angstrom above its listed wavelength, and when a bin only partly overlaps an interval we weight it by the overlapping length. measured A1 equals 10.81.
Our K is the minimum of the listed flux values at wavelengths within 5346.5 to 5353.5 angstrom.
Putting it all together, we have 7.92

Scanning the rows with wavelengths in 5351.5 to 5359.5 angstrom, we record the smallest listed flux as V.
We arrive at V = 8.848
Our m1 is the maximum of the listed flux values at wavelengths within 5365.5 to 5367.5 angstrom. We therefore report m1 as 10.25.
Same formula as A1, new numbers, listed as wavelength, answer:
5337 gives 9.077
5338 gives 11.45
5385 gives 10.81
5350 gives 7.92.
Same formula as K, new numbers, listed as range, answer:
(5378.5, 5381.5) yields 9.146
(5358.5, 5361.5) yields 10.47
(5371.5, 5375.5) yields 7.328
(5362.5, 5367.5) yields 9.679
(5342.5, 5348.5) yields 8.614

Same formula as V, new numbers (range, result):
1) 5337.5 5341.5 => 9.104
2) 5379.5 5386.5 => 9.862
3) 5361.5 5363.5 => 9.098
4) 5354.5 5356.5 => 9.231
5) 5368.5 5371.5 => 9.009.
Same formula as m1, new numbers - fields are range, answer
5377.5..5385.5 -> 11.15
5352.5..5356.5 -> 11.34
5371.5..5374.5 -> 8.908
